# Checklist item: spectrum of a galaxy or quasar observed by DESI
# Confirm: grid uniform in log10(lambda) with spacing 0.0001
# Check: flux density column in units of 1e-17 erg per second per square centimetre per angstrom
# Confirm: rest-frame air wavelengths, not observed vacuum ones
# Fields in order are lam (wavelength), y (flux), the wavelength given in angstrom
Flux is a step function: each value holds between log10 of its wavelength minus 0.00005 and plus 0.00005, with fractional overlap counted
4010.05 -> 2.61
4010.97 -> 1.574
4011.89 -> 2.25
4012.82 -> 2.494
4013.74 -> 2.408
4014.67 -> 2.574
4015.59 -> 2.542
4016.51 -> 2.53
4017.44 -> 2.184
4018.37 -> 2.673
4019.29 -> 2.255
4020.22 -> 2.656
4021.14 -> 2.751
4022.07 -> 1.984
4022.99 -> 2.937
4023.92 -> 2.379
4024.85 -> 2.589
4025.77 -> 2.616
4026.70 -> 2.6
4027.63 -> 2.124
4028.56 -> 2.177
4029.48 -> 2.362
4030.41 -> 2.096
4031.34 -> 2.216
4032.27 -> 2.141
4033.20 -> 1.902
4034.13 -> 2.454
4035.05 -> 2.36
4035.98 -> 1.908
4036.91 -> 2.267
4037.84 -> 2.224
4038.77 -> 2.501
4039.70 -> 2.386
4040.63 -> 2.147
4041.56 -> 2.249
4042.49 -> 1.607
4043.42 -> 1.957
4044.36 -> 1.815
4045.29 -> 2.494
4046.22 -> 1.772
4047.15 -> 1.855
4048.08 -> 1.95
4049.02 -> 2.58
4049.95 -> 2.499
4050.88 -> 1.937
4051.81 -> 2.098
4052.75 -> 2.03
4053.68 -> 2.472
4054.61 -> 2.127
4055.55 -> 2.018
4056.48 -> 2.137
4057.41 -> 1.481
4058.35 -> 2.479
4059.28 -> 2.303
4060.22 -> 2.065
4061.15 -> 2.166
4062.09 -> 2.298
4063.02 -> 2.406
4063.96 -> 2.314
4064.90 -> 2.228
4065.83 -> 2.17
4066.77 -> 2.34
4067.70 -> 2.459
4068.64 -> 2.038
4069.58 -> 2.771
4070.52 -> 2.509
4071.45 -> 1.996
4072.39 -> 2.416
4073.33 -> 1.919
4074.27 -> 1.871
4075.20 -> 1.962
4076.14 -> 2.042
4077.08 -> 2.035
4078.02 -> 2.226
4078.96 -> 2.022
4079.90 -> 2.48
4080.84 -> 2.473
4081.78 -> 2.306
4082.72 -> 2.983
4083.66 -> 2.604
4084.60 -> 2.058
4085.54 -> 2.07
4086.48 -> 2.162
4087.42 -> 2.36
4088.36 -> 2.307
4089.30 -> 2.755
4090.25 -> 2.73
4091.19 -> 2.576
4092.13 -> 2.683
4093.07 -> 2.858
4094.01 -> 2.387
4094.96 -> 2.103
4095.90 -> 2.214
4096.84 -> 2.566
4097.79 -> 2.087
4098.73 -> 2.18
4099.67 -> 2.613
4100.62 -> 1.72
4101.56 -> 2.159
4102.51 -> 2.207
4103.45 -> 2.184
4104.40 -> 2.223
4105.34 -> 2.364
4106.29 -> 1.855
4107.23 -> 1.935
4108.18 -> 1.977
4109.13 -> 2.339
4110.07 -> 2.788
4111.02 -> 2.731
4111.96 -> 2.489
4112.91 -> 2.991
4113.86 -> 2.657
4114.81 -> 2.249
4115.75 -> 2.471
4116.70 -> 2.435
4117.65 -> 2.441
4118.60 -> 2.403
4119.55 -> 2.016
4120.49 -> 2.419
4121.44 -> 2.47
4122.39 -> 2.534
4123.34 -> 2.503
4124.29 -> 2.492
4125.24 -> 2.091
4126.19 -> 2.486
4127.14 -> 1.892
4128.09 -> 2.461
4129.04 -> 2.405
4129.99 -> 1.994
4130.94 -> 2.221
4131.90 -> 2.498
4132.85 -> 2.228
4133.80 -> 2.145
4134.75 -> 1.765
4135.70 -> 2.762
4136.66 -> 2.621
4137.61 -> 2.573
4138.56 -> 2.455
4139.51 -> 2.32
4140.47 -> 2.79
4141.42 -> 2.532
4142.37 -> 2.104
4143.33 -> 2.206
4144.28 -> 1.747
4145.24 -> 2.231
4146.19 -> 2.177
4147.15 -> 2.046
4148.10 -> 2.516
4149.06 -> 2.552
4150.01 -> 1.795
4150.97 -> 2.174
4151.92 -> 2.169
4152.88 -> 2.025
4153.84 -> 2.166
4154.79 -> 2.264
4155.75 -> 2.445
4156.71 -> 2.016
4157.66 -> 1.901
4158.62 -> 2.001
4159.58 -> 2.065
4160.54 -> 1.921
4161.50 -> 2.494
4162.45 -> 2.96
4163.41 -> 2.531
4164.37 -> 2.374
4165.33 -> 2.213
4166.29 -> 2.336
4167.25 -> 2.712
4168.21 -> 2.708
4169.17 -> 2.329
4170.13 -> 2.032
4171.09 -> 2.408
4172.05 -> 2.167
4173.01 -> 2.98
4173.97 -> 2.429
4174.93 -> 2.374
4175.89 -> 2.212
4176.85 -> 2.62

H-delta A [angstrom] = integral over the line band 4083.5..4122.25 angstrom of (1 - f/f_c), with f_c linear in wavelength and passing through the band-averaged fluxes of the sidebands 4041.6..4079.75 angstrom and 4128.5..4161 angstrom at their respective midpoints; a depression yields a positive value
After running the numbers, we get -3.0 angstrom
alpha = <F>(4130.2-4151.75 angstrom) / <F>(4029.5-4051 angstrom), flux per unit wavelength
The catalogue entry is 1.1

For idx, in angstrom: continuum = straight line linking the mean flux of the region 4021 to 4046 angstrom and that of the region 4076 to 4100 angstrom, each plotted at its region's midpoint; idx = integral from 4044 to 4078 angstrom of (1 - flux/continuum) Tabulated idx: 2.2 angstrom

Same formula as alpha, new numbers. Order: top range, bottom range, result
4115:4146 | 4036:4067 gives 1.08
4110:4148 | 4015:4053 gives 1.05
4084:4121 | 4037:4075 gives 1.08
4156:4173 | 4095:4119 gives 1.00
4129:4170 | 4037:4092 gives 1.02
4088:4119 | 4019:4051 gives 1.06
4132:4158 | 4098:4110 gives 1.04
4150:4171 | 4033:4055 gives 1.05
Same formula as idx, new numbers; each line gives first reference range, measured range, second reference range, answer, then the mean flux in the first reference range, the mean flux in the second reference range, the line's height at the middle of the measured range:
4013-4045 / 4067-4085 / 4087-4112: 0.47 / 2.31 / 2.35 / 2.33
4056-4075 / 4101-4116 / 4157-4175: -0.44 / 2.22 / 2.36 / 2.28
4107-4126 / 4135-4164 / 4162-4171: 1.99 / 2.43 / 2.46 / 2.45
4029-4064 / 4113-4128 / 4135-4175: -0.79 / 2.16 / 2.32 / 2.27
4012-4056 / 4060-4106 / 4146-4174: -0.33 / 2.27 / 2.3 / 2.28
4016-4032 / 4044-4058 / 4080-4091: 1.95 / 2.42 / 2.44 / 2.43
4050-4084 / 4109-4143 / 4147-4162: -3.49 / 2.23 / 2.16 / 2.19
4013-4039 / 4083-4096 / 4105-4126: -0.25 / 2.37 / 2.39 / 2.39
